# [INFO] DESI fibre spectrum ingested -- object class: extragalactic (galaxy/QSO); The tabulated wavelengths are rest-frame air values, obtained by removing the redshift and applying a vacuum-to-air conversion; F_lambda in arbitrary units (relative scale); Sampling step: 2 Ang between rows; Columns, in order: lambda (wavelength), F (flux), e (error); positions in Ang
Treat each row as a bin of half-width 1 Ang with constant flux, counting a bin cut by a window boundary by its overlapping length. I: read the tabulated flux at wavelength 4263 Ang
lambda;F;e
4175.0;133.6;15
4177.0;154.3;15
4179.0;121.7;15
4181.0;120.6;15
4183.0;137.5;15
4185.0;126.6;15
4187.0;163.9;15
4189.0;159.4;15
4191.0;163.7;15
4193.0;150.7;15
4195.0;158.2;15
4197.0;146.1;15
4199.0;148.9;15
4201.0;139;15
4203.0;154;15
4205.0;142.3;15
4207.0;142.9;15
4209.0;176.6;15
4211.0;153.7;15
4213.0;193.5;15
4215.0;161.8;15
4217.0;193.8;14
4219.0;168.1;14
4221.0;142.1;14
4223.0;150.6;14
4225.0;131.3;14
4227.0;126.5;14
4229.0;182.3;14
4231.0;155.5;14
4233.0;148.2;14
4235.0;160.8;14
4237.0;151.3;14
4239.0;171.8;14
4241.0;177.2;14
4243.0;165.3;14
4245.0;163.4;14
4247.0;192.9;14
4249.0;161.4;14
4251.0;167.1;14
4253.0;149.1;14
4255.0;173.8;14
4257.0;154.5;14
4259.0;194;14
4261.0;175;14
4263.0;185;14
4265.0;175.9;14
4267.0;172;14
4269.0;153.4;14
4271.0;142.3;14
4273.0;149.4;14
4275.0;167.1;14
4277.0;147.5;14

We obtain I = 185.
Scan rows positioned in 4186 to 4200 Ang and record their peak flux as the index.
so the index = 163.9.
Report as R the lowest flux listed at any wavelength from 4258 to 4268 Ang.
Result 172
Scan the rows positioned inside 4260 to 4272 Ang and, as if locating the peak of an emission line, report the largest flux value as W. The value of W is 185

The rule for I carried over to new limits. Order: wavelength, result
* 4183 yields 137.5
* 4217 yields 193.8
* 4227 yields 126.5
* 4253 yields 149.1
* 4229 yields 182.3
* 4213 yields 193.5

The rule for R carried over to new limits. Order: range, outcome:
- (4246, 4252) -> 161.4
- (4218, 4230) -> 126.5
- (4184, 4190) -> 126.6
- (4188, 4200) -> 146.1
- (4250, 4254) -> 149.1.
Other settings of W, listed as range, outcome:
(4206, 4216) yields 193.5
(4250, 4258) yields 173.8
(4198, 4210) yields 176.6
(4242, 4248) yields 192.9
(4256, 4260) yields 194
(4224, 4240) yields 182.3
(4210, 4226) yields 193.8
